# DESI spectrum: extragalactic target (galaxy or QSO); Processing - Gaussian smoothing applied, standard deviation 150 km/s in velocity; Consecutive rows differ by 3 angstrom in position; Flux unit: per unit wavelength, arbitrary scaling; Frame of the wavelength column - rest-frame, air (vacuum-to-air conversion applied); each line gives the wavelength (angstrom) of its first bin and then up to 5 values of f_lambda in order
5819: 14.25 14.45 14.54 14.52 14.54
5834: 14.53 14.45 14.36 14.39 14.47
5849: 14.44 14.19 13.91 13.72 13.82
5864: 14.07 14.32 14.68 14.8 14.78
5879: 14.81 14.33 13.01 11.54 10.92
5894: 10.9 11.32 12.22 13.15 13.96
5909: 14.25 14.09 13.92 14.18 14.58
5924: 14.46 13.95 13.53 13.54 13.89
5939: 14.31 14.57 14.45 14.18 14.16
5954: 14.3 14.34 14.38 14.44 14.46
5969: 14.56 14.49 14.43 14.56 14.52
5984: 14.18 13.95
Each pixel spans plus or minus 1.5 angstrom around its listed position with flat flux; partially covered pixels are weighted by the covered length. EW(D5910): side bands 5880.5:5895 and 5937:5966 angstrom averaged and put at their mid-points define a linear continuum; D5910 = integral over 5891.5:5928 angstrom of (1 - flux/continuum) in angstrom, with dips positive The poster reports -1.1 angstrom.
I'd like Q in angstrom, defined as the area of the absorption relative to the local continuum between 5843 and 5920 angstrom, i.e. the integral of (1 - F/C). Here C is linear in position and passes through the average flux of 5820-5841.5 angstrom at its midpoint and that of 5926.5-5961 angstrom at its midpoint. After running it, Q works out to 3.8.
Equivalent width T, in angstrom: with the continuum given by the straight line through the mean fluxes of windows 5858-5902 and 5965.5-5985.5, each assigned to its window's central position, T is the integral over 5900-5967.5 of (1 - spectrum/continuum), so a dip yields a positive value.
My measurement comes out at -0.8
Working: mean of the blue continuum 13.3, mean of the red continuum 14.5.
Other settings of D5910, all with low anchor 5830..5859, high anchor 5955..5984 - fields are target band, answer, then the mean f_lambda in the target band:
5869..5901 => 3.0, 13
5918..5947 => 0.5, 14.1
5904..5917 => 0.3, 14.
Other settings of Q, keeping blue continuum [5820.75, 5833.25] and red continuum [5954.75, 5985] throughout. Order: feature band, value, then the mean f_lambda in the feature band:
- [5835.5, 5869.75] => 0.7 angstrom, 14.2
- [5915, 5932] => 0.4 angstrom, 14.1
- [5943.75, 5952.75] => 0.1 angstrom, 14.3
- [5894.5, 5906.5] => 1.7 angstrom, 12.4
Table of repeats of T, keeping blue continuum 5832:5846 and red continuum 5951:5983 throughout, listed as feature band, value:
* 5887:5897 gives 2.29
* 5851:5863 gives 0.44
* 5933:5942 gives 0.22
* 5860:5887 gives 0.35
